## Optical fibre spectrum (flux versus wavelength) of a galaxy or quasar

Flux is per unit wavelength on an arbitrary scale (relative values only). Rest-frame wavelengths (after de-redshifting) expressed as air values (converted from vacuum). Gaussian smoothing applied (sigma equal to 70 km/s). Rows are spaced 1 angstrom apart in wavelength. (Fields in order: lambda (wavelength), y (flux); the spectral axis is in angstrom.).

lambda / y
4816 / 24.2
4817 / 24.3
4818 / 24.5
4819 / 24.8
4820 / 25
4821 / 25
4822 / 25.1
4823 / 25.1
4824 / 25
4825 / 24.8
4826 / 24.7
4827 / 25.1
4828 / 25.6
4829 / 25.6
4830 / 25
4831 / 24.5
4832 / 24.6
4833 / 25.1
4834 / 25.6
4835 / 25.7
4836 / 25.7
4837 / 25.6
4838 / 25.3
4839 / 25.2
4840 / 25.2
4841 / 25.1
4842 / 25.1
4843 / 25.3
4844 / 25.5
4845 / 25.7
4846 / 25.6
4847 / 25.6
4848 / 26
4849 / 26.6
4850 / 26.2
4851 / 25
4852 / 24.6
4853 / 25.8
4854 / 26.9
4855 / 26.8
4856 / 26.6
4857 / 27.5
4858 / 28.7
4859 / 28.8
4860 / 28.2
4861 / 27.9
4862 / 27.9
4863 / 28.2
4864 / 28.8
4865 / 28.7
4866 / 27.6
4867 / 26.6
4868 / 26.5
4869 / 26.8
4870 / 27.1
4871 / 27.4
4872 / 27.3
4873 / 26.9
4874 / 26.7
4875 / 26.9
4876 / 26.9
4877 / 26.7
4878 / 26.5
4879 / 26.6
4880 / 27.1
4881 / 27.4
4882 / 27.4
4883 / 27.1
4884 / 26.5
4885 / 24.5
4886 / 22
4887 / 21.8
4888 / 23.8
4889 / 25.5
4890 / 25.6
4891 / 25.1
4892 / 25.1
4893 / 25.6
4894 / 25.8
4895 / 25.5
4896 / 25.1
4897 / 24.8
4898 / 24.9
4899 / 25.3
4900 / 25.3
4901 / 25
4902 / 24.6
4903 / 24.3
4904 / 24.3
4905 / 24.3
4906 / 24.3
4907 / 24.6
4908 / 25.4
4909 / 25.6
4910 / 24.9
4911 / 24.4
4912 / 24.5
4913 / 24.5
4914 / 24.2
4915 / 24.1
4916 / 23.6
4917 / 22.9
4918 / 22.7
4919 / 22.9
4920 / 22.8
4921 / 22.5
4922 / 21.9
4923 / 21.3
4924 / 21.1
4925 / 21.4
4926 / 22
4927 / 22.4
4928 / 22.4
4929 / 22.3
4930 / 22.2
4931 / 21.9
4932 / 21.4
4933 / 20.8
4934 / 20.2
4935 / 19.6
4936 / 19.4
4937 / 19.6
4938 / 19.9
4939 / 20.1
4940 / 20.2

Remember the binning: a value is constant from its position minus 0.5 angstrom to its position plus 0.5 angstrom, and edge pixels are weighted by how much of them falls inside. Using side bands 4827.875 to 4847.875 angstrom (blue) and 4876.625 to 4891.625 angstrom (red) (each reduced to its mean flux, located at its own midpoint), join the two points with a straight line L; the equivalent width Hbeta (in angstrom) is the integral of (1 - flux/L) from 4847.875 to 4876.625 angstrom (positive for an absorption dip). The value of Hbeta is -1.9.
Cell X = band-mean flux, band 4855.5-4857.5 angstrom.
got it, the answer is 27.1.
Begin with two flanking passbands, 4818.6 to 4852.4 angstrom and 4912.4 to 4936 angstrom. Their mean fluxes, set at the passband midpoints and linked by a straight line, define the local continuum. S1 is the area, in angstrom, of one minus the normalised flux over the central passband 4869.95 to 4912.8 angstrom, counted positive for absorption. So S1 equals -3.9 angstrom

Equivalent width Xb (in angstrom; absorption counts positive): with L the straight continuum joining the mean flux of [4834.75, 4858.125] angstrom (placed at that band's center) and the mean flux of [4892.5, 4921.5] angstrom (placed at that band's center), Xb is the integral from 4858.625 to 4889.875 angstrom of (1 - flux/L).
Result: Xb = -1.8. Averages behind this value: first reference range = 25.8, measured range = 26.7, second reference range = 24.4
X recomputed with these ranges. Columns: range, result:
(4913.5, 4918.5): 23.5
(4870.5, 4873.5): 27.2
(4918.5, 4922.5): 22.5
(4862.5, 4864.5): 28.5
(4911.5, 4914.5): 24.4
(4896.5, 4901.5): 25.1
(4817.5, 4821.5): 24.8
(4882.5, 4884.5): 26.8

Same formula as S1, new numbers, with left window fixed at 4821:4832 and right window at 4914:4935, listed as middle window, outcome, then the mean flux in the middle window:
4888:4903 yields -1.4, 25.1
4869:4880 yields -1.5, 26.9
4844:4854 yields -0.6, 25.7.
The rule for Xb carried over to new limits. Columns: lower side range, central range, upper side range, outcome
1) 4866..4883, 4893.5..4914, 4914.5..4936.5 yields -0.7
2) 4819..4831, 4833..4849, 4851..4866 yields 0.4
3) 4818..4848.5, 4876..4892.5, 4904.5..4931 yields -1.1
